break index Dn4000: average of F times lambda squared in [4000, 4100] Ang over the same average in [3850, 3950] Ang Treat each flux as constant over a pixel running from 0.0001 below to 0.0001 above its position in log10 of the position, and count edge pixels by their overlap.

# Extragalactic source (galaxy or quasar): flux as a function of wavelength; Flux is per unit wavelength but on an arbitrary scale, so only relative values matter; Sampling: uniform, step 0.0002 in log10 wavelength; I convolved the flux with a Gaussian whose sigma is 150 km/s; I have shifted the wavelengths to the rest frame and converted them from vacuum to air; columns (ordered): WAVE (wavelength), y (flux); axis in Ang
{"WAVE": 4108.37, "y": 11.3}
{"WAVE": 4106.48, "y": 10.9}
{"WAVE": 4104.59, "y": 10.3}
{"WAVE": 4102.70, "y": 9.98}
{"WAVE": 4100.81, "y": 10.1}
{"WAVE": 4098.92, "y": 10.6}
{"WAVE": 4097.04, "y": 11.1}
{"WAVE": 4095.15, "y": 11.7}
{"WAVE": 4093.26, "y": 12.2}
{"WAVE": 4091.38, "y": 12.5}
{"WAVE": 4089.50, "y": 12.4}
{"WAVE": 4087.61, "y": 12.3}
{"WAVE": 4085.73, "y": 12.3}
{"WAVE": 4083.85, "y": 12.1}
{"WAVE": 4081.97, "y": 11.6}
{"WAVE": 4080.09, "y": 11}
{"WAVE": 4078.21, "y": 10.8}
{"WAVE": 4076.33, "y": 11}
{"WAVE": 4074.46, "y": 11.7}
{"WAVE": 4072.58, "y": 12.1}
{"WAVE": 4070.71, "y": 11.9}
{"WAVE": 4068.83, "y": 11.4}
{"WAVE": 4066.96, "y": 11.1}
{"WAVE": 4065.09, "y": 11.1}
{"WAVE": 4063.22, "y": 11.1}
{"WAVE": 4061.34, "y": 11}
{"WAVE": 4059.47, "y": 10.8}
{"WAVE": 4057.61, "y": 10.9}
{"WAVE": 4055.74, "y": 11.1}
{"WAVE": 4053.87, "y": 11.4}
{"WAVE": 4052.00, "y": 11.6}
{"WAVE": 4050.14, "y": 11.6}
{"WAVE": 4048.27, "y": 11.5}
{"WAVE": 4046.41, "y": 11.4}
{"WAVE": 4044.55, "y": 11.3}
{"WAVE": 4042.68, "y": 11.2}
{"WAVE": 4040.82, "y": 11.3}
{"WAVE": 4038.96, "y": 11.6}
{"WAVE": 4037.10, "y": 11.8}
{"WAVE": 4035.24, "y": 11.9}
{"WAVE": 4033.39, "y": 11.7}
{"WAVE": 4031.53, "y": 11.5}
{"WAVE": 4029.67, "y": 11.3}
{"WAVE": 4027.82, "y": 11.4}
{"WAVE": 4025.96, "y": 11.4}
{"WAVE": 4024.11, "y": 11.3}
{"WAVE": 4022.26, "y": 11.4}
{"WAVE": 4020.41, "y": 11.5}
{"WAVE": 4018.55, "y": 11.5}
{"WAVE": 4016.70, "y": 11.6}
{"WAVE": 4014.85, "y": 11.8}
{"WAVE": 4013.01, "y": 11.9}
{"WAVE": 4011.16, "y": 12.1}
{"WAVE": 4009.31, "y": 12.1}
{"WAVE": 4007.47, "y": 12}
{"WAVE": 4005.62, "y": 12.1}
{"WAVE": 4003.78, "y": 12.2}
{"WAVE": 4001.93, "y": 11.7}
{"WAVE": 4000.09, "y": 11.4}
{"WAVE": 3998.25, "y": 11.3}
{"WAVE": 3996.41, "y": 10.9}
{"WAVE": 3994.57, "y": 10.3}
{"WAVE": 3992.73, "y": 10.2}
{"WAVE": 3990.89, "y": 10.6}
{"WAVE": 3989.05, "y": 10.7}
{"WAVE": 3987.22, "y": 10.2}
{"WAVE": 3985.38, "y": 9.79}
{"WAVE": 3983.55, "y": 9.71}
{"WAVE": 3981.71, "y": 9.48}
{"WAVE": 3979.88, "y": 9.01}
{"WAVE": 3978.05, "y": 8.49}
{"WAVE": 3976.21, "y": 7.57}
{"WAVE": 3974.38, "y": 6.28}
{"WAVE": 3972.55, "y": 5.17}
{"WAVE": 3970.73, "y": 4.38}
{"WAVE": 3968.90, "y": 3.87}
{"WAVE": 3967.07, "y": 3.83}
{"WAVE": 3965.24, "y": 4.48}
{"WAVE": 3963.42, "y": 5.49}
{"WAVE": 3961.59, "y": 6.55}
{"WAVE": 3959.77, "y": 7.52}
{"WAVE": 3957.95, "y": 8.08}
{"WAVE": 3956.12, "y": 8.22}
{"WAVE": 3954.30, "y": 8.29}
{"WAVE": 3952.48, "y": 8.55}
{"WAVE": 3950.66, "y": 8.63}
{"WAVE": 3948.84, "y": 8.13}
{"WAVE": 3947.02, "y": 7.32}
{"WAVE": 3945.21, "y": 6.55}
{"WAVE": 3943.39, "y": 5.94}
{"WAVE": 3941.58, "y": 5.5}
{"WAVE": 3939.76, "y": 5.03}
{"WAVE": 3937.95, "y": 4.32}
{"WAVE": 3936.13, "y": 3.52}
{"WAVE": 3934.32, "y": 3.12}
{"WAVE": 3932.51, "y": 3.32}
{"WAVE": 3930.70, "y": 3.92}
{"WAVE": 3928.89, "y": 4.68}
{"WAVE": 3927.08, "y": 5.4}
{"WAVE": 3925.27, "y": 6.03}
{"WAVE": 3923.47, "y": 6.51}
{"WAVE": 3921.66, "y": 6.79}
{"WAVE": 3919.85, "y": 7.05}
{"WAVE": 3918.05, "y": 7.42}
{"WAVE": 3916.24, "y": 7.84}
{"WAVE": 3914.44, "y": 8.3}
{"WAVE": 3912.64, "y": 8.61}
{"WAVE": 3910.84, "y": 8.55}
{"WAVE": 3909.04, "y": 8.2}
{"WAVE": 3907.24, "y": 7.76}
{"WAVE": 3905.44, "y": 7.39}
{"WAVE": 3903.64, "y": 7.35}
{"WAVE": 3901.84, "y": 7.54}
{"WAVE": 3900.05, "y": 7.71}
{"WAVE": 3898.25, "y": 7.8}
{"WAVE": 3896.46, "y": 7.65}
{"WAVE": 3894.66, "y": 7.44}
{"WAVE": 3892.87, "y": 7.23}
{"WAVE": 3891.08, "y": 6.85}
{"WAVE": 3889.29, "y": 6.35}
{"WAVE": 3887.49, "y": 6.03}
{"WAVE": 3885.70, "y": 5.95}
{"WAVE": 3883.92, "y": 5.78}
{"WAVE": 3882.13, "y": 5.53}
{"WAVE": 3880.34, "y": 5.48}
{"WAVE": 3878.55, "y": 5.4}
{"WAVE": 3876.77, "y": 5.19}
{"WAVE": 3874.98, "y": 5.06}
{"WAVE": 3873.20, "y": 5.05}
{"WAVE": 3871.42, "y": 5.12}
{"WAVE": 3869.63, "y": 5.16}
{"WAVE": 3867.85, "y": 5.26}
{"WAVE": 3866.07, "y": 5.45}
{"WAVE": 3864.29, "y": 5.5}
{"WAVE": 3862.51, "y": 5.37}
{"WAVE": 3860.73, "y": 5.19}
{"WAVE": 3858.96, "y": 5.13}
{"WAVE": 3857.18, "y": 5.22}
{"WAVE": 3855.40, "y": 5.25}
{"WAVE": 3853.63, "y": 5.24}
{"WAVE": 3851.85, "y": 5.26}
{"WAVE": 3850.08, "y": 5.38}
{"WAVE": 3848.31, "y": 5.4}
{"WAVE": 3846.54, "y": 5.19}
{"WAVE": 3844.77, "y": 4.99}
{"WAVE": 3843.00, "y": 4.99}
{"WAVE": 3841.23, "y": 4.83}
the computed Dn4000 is 2.0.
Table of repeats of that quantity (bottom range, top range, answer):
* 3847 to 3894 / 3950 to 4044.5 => 1.89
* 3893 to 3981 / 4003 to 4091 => 1.85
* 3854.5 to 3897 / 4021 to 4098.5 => 2.21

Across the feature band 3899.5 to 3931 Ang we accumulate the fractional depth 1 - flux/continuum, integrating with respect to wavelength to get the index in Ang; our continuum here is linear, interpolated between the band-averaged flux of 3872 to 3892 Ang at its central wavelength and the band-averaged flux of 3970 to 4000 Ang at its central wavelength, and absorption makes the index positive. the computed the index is -1.7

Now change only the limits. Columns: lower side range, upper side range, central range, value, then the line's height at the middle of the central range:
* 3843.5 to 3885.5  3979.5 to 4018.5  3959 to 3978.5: 8.1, 9.75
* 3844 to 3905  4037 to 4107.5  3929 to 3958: 6.6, 7.79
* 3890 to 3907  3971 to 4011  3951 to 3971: 5.9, 9.18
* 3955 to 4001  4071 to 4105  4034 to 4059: -3.0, 10.2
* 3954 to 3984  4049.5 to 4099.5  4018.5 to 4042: -4.9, 9.52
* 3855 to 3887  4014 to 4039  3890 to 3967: 8.1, 7.64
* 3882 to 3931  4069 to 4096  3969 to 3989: 2.3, 8.97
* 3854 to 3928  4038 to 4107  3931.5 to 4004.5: 8.5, 8.52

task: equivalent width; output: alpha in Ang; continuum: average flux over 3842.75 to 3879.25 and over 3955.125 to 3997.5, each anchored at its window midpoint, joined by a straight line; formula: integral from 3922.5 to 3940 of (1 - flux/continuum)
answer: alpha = 5.8 Ang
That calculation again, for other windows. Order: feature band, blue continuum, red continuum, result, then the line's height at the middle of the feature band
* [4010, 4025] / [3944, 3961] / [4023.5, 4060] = -1.7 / 10.4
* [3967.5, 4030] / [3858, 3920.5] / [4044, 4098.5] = -3.6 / 9.53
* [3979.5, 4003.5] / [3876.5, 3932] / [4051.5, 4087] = -3.3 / 9.2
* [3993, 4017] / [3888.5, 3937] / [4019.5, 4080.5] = -4.3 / 9.83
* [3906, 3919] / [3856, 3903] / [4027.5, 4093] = -2.0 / 6.99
